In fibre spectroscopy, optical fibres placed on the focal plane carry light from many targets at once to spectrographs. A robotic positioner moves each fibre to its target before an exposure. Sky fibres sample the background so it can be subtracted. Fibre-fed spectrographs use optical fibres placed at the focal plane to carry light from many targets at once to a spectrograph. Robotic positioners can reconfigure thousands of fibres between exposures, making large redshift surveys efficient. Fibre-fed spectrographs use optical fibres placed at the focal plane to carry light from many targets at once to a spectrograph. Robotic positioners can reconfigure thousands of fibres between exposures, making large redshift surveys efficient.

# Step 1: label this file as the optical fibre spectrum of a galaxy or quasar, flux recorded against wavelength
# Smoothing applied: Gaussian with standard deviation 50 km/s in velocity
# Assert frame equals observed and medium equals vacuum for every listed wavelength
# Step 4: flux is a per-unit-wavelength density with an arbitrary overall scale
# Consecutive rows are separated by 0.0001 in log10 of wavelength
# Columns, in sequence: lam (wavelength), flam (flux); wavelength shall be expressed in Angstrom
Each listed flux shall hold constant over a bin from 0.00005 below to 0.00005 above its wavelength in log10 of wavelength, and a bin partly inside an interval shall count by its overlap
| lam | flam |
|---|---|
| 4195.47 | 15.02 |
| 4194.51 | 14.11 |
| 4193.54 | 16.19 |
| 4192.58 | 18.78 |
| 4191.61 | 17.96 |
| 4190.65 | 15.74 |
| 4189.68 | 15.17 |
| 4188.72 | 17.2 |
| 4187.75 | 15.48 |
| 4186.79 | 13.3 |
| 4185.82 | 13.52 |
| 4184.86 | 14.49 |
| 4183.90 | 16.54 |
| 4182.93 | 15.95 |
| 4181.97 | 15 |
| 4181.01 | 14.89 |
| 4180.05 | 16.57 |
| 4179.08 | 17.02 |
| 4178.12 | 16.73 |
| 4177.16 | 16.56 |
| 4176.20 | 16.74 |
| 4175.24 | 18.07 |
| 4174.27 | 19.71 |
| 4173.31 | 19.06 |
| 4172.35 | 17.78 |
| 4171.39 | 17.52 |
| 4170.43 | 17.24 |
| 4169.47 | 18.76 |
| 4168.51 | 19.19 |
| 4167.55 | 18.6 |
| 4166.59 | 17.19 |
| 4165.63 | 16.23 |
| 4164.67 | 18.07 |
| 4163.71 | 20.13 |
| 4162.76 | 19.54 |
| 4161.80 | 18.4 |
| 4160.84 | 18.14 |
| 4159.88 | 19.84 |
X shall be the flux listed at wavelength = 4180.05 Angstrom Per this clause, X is 16.57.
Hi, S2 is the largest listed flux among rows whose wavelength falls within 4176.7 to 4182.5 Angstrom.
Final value 17.02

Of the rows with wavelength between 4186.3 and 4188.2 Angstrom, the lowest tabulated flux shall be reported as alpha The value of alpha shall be 13.3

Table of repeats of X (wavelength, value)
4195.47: 15.02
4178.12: 16.73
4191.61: 17.96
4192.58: 18.78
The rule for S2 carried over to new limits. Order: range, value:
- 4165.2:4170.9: 19.19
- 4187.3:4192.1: 17.96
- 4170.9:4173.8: 19.06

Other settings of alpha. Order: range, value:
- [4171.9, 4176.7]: 16.74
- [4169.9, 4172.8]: 17.24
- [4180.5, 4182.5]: 14.89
